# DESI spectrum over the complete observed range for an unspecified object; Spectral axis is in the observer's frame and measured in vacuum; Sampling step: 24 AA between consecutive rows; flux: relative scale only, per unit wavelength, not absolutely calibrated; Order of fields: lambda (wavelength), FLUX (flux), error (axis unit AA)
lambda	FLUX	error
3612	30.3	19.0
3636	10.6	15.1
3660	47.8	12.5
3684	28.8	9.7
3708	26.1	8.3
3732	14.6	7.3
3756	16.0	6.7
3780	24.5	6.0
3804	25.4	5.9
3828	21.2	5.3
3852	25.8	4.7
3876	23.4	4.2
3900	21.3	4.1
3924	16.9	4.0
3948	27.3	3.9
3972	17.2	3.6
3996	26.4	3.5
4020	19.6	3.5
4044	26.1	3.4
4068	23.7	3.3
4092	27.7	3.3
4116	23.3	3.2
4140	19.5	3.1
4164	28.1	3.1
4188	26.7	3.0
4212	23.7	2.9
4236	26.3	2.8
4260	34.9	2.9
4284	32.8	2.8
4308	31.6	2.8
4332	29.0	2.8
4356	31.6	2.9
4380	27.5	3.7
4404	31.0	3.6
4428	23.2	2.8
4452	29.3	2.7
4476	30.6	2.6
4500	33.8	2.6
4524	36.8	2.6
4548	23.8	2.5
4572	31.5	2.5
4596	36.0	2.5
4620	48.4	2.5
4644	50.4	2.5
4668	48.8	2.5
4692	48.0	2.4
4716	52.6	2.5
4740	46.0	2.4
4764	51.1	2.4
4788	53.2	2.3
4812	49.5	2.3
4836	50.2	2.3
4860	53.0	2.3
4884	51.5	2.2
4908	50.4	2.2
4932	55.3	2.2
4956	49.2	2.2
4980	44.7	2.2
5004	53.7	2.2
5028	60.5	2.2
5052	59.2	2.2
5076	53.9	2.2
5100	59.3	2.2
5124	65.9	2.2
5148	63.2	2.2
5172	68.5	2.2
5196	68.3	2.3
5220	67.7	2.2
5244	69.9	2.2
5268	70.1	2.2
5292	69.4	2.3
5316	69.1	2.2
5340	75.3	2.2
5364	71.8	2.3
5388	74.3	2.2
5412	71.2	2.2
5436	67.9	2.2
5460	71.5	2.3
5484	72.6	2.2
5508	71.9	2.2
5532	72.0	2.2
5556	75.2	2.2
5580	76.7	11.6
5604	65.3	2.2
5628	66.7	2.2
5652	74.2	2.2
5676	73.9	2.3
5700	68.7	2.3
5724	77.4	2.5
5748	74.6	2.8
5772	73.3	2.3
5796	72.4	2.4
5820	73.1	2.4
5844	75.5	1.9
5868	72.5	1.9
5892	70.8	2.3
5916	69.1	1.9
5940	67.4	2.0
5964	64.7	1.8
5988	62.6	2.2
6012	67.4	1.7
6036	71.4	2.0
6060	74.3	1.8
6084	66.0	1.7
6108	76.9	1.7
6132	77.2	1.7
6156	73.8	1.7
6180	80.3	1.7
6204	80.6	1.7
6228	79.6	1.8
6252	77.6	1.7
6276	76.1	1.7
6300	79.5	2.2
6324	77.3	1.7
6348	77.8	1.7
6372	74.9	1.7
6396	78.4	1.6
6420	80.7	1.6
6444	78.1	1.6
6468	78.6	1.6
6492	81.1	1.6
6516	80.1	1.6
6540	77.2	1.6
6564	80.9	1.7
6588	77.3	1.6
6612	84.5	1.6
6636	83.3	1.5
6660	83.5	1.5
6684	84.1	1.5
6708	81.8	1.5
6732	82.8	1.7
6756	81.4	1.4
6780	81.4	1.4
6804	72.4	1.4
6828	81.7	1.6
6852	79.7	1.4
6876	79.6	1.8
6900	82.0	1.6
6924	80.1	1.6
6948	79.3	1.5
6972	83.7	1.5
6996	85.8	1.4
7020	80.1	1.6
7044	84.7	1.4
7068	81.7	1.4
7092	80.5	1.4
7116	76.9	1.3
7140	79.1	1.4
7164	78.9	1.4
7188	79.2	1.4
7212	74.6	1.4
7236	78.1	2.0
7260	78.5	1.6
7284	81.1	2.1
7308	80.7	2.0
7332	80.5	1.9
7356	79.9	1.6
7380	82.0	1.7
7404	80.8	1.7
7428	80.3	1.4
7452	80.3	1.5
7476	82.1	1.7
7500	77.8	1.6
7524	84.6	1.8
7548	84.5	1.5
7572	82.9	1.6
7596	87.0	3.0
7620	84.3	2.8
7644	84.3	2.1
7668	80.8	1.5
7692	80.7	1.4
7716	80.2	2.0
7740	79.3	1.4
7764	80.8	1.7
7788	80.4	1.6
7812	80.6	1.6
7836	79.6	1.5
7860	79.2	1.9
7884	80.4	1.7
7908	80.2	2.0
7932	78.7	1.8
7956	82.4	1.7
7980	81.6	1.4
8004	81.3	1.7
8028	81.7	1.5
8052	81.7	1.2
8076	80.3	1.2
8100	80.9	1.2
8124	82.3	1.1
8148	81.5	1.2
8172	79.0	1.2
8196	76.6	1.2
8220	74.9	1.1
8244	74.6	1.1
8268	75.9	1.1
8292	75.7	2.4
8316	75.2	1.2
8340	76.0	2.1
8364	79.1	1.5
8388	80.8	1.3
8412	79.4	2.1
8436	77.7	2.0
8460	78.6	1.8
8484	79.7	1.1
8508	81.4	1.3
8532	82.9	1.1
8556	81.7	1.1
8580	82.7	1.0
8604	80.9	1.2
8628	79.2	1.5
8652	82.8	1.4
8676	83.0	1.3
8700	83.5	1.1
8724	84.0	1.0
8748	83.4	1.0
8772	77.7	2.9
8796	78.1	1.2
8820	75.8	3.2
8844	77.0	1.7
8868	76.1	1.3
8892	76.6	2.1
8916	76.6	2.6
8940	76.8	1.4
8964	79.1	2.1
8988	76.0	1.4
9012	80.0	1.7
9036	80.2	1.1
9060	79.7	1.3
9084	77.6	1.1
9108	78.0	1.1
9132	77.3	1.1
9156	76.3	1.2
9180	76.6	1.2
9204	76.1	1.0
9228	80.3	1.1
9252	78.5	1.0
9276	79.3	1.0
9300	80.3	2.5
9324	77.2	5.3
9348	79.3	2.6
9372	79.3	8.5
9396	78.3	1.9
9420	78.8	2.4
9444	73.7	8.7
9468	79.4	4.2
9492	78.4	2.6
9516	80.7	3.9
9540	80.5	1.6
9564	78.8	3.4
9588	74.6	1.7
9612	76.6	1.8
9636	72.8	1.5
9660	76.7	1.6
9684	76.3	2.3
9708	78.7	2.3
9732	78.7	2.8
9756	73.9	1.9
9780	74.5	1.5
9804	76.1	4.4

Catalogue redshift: 0.15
